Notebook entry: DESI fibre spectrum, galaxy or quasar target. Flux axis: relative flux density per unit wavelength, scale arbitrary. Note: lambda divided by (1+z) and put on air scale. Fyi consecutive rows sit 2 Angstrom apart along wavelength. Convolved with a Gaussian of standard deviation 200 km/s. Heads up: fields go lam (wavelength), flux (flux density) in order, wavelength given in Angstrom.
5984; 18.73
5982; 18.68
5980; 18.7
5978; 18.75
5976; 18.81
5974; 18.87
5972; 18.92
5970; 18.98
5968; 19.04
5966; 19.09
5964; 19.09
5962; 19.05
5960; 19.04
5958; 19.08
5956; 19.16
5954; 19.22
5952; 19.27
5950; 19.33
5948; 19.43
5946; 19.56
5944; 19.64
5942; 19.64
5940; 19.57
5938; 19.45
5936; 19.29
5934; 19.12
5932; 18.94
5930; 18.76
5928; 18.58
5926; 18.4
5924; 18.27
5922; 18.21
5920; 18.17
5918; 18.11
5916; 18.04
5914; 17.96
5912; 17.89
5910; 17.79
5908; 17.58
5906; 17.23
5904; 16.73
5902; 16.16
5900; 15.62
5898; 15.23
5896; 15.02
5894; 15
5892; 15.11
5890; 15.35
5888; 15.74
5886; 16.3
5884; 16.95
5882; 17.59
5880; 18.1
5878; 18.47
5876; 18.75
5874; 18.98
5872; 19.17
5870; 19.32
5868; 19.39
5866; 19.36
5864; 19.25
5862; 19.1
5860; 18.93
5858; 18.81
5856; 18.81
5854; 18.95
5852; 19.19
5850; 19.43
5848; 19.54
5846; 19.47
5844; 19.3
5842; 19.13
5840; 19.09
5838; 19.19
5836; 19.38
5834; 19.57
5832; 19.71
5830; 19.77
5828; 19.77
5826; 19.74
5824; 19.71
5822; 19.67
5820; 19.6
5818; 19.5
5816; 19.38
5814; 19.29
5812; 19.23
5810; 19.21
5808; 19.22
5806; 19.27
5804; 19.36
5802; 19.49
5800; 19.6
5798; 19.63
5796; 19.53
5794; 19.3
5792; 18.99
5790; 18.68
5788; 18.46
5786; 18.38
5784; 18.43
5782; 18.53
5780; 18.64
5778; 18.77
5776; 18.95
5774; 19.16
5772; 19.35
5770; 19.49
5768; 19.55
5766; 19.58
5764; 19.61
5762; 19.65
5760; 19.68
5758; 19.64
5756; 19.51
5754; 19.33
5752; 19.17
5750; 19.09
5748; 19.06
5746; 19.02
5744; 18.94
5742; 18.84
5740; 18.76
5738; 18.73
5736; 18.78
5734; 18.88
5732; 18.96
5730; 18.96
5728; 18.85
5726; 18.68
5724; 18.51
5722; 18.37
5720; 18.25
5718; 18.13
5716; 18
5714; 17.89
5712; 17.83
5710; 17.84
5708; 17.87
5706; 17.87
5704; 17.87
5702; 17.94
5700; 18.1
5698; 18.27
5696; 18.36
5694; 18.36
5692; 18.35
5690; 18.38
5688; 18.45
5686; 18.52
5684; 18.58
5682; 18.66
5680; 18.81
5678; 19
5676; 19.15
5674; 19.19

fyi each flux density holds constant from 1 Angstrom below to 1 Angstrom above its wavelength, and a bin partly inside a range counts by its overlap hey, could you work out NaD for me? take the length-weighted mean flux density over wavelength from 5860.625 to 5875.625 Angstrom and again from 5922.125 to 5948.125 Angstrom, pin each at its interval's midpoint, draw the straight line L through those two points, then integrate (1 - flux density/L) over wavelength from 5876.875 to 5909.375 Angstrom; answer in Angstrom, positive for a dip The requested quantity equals 4.7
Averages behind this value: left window 19.2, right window 19.1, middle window 16.4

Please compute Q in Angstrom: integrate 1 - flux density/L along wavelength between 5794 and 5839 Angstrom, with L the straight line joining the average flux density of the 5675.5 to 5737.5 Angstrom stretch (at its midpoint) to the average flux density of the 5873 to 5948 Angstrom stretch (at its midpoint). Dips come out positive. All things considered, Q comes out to -3.61 Angstrom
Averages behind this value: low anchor 18.4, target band 19.5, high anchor 17.7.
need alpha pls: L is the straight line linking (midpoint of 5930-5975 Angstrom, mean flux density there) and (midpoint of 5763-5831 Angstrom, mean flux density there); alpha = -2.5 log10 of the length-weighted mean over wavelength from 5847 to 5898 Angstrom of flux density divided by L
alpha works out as 0.074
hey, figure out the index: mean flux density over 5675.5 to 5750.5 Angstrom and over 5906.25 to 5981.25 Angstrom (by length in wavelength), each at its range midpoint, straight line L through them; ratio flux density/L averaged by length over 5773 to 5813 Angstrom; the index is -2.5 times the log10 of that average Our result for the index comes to -0.03 mag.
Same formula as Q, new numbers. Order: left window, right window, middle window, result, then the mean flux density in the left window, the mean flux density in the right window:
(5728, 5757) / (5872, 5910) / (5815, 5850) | -3.7 Angstrom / 19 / 16.8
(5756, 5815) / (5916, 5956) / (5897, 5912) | 1.8 Angstrom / 19.2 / 19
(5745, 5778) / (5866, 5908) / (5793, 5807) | -0.6 Angstrom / 19.3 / 17.1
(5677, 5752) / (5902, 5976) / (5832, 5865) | -1.1 Angstrom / 18.5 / 18.7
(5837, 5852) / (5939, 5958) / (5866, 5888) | 1.3 Angstrom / 19.3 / 19.4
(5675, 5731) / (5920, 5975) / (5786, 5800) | -0.4 Angstrom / 18.4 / 19.1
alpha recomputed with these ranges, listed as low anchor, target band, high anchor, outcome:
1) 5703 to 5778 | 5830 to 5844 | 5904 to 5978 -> -0.03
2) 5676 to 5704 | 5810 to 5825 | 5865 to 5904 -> -0.11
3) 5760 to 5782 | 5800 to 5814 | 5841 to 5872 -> 0.00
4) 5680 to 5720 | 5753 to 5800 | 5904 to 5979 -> -0.05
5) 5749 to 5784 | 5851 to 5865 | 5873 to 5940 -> -0.05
